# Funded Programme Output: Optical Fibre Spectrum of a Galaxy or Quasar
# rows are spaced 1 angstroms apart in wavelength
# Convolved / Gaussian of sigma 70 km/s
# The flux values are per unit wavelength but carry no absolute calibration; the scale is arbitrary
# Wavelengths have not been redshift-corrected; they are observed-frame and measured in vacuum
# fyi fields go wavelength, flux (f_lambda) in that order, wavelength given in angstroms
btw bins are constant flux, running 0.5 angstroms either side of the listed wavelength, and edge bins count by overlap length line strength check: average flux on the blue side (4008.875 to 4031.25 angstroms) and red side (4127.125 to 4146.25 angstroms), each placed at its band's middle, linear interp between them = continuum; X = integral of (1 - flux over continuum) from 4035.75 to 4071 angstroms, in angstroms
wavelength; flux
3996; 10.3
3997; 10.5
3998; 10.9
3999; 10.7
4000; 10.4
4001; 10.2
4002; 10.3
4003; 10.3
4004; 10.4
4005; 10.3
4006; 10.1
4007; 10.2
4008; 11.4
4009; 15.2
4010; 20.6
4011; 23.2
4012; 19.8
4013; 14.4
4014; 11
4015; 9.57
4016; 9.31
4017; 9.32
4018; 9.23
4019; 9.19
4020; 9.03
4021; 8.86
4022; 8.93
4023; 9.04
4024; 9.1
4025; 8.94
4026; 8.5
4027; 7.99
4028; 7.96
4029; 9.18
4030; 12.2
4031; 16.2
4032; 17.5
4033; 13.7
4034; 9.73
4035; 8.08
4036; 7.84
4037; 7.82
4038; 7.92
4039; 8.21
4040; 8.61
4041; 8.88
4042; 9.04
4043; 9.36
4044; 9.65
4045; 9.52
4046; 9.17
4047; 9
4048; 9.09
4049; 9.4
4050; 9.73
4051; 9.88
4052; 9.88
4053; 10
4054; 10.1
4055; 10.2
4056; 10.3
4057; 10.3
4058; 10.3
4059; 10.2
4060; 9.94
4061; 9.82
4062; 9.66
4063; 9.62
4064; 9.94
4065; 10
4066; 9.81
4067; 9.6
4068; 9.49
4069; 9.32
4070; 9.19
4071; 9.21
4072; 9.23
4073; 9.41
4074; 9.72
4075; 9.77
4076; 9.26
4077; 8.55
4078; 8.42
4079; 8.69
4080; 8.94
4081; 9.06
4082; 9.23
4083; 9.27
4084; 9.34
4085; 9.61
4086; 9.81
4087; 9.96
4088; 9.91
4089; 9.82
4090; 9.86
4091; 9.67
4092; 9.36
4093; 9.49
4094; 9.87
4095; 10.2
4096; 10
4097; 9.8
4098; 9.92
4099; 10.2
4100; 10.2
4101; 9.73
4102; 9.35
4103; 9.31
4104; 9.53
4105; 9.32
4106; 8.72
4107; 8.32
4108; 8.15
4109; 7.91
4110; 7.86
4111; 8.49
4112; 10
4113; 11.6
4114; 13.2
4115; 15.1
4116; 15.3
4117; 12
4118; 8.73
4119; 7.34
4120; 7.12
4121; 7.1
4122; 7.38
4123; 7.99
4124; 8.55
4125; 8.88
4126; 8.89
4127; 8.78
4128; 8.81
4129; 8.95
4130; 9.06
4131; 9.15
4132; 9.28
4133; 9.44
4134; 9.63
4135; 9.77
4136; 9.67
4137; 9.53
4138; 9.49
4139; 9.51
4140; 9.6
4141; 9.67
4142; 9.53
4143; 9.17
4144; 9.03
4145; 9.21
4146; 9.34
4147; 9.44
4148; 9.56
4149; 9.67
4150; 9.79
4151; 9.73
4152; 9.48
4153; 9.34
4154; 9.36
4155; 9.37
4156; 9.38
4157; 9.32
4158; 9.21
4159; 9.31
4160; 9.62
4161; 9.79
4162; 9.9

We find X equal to 4.6 angstroms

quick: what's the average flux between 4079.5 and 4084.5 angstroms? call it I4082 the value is 9.17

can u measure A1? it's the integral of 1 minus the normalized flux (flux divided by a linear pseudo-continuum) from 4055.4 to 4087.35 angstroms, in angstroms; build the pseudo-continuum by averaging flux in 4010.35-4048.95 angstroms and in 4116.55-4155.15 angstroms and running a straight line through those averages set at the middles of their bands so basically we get 1.2 angstroms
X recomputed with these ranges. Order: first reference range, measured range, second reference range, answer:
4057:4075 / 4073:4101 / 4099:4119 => 0.94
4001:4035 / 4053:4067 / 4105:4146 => 0.86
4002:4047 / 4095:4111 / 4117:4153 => 0.57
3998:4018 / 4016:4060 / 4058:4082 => 4.84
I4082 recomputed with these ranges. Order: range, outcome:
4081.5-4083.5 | 9.25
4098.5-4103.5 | 9.76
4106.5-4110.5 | 8.06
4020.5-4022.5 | 8.89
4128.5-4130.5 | 9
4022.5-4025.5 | 9.03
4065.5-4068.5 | 9.63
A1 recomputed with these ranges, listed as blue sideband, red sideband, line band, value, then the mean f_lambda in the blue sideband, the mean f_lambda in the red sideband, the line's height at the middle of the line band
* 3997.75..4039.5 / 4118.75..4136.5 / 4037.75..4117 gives 0.30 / 11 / 8.67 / 9.75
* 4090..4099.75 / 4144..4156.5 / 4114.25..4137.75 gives 0.43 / 9.85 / 9.45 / 9.63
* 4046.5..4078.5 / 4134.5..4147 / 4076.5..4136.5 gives 0.48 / 9.64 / 9.46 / 9.54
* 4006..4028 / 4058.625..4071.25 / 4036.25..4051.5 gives 2.11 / 11.4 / 9.68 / 10.5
